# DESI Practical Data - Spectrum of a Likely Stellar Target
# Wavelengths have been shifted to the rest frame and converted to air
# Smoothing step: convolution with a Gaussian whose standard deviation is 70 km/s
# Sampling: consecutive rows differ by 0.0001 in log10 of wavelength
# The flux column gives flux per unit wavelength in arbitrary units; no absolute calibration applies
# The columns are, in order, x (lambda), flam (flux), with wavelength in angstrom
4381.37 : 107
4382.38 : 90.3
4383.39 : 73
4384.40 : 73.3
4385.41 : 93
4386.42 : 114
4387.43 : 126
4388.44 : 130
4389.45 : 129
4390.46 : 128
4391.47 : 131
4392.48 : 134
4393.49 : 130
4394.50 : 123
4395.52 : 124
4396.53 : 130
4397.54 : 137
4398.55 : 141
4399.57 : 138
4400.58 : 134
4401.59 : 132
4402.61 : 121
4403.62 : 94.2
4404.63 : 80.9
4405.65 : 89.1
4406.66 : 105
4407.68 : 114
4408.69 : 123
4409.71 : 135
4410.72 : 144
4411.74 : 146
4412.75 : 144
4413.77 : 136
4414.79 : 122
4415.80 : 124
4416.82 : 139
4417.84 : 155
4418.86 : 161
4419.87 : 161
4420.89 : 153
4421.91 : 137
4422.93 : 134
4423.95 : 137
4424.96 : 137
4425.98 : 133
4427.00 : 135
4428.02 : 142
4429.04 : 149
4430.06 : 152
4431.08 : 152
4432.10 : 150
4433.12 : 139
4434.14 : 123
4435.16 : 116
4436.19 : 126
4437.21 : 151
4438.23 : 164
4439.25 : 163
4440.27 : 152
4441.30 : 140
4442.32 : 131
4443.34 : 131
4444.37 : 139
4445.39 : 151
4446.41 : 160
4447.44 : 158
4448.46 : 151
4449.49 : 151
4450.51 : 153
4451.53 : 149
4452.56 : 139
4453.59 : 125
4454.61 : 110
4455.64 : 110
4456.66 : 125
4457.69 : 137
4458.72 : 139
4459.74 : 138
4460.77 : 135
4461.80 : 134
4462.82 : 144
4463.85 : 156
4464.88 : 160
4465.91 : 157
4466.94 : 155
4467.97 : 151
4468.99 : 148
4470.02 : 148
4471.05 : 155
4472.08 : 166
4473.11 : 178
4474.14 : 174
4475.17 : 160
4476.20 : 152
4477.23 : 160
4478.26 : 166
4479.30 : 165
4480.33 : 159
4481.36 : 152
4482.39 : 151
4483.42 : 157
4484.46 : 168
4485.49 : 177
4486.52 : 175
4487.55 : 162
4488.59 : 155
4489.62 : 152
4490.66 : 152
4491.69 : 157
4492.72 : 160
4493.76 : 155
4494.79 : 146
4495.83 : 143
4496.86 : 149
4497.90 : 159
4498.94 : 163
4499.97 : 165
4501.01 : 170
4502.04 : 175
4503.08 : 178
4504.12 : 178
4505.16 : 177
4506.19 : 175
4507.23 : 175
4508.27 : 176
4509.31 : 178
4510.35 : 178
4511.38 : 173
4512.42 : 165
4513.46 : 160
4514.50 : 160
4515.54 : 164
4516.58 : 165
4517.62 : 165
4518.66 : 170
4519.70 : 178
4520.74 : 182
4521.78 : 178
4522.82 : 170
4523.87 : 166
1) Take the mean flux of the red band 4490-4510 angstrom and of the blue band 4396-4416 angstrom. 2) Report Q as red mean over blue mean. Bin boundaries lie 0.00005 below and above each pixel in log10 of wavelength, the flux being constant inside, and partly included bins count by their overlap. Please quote 1.32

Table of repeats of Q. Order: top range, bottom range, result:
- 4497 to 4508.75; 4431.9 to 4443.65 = 1.22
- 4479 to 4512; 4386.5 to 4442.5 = 1.23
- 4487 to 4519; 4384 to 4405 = 1.35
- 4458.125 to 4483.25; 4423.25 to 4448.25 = 1.08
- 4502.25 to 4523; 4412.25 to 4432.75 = 1.21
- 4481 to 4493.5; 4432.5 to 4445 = 1.14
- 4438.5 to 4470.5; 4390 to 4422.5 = 1.10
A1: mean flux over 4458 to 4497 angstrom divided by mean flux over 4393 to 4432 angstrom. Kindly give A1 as 1.2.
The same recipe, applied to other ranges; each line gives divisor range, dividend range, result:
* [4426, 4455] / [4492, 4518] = 1.16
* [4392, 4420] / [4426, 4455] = 1.11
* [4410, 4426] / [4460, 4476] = 1.09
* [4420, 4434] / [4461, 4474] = 1.09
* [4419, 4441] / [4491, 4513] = 1.16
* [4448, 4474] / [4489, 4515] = 1.14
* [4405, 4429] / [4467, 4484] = 1.18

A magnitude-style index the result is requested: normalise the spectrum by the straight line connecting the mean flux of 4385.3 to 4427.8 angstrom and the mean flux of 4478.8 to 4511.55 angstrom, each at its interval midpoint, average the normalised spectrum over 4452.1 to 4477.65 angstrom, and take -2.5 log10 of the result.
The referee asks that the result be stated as 0.047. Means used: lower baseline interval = 130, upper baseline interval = 164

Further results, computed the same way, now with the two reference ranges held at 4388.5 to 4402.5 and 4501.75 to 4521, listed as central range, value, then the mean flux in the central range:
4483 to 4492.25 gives 0.01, 162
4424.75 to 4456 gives 0.04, 142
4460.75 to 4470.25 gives 0.04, 150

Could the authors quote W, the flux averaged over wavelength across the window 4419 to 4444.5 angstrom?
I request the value 142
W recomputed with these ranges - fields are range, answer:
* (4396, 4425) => 131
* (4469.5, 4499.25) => 159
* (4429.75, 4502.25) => 151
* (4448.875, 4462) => 134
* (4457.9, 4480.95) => 154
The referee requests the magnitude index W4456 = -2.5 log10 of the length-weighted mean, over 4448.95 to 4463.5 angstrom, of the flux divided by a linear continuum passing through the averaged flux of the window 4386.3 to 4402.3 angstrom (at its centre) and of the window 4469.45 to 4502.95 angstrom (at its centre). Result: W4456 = 0.12 mag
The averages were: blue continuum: 130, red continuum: 160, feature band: 135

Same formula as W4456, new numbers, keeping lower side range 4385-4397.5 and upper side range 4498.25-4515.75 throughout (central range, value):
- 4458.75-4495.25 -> 0.02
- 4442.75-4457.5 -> 0.07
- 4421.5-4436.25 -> 0.02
